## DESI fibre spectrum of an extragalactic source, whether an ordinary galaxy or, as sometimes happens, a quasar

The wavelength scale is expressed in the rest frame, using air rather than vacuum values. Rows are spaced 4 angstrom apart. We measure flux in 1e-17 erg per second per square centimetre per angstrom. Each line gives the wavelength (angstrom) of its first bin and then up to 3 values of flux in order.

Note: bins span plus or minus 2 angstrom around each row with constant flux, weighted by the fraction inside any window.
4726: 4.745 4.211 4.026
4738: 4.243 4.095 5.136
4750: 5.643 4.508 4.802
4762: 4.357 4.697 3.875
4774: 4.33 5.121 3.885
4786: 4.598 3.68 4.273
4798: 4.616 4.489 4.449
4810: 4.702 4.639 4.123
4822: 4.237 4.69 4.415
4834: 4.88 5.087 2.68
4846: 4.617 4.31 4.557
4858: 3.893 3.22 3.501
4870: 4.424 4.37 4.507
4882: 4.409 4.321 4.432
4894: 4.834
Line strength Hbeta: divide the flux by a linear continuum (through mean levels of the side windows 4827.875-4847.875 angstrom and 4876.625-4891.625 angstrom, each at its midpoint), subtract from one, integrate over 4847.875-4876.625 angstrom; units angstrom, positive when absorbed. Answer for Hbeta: 2.1 angstrom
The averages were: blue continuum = 4.34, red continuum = 4.41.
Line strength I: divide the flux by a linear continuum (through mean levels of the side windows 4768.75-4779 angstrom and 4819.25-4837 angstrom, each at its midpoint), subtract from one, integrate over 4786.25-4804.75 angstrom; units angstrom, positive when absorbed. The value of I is 0.7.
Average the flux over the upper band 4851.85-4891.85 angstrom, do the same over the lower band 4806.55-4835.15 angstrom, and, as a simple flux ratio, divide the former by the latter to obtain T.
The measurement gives 0.92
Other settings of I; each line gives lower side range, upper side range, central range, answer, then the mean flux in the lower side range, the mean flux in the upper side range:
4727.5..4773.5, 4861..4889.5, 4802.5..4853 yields -1.4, 4.51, 4.16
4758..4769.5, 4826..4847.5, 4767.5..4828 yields 0.6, 4.49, 4.36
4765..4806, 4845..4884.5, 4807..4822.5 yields -0.6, 4.35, 4.17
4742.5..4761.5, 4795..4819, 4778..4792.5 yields 1.4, 4.9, 4.51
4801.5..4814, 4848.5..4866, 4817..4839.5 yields -1.5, 4.57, 3.93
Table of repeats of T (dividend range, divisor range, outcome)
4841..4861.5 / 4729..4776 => 0.89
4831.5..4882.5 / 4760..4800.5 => 0.96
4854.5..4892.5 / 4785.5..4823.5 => 0.95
